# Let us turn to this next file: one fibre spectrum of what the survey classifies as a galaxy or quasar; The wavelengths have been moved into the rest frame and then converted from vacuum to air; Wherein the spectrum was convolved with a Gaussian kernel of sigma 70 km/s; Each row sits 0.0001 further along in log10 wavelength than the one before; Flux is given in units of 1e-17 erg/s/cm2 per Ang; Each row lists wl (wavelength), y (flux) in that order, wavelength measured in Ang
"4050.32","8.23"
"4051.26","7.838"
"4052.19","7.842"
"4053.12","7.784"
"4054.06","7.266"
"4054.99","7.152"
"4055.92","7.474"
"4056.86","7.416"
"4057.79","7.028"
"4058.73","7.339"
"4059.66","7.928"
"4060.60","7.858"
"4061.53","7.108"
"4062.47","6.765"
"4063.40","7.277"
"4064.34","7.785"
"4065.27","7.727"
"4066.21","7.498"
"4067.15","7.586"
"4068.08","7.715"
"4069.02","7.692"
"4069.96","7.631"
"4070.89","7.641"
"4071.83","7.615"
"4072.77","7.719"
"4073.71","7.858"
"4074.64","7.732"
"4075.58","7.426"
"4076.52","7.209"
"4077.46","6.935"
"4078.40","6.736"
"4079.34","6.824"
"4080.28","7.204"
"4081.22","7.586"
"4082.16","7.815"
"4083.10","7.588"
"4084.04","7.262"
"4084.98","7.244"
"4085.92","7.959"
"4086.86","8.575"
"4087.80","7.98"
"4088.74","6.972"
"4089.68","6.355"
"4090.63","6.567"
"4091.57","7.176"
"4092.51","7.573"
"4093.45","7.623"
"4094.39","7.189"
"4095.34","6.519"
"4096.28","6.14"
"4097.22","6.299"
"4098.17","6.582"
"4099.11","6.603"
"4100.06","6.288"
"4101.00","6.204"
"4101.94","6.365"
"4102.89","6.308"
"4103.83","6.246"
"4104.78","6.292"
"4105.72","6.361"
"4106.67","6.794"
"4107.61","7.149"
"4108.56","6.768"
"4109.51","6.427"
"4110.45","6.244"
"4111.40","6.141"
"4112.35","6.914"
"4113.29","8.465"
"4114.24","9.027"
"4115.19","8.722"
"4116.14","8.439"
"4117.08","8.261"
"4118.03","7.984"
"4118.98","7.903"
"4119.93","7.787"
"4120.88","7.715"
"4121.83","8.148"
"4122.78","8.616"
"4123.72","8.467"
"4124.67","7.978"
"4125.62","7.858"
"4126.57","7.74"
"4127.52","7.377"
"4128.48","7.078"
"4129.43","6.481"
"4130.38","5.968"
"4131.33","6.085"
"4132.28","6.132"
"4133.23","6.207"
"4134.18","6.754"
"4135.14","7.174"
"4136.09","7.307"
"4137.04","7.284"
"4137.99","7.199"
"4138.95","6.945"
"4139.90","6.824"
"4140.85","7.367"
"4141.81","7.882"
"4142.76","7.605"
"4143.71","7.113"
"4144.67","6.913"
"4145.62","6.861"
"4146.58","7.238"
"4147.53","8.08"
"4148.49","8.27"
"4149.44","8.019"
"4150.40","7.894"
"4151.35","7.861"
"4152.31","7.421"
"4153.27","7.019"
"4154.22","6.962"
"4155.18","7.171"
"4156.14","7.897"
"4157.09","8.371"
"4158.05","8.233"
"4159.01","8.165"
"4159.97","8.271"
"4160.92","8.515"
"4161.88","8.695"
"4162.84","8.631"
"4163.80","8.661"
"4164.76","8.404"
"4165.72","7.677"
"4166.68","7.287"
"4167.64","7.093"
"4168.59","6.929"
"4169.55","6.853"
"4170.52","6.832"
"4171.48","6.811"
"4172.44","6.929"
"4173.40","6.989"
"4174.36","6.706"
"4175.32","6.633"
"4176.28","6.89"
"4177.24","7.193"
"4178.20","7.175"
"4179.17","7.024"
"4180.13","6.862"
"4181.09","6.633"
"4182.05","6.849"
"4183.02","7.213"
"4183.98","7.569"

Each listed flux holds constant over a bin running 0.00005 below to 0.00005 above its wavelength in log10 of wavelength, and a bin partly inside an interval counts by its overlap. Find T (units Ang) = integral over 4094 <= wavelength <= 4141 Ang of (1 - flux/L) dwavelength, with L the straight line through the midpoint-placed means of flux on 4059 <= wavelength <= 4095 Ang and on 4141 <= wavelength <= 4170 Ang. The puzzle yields 3.0 Ang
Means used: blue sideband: 7.44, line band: 7.1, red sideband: 7.73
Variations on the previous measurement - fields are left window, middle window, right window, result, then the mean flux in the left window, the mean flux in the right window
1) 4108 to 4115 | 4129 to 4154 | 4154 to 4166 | 2.1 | 7.2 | 8.16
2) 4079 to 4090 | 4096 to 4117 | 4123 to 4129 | 2.1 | 7.47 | 7.78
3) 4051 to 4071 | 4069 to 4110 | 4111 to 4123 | 3.7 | 7.51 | 8.01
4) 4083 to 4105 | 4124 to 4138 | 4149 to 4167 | 1.0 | 6.91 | 7.96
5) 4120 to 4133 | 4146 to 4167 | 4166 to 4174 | -2.5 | 7.35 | 6.98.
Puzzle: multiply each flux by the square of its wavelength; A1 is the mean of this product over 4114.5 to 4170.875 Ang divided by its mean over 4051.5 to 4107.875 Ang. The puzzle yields 1.08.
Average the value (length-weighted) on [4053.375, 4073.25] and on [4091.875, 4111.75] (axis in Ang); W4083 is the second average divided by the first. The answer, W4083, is 0.88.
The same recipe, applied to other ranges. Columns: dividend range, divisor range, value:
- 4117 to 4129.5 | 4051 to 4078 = 1.04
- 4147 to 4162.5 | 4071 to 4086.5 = 1.07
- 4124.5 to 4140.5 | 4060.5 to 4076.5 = 0.92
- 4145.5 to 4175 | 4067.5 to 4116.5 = 1.07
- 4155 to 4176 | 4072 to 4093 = 1.03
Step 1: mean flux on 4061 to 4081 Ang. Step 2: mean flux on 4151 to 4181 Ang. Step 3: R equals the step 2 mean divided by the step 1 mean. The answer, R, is 1.01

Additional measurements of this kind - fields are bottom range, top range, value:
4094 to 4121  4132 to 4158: 1.05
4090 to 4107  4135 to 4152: 1.13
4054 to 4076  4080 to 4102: 0.94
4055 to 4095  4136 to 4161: 1.02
